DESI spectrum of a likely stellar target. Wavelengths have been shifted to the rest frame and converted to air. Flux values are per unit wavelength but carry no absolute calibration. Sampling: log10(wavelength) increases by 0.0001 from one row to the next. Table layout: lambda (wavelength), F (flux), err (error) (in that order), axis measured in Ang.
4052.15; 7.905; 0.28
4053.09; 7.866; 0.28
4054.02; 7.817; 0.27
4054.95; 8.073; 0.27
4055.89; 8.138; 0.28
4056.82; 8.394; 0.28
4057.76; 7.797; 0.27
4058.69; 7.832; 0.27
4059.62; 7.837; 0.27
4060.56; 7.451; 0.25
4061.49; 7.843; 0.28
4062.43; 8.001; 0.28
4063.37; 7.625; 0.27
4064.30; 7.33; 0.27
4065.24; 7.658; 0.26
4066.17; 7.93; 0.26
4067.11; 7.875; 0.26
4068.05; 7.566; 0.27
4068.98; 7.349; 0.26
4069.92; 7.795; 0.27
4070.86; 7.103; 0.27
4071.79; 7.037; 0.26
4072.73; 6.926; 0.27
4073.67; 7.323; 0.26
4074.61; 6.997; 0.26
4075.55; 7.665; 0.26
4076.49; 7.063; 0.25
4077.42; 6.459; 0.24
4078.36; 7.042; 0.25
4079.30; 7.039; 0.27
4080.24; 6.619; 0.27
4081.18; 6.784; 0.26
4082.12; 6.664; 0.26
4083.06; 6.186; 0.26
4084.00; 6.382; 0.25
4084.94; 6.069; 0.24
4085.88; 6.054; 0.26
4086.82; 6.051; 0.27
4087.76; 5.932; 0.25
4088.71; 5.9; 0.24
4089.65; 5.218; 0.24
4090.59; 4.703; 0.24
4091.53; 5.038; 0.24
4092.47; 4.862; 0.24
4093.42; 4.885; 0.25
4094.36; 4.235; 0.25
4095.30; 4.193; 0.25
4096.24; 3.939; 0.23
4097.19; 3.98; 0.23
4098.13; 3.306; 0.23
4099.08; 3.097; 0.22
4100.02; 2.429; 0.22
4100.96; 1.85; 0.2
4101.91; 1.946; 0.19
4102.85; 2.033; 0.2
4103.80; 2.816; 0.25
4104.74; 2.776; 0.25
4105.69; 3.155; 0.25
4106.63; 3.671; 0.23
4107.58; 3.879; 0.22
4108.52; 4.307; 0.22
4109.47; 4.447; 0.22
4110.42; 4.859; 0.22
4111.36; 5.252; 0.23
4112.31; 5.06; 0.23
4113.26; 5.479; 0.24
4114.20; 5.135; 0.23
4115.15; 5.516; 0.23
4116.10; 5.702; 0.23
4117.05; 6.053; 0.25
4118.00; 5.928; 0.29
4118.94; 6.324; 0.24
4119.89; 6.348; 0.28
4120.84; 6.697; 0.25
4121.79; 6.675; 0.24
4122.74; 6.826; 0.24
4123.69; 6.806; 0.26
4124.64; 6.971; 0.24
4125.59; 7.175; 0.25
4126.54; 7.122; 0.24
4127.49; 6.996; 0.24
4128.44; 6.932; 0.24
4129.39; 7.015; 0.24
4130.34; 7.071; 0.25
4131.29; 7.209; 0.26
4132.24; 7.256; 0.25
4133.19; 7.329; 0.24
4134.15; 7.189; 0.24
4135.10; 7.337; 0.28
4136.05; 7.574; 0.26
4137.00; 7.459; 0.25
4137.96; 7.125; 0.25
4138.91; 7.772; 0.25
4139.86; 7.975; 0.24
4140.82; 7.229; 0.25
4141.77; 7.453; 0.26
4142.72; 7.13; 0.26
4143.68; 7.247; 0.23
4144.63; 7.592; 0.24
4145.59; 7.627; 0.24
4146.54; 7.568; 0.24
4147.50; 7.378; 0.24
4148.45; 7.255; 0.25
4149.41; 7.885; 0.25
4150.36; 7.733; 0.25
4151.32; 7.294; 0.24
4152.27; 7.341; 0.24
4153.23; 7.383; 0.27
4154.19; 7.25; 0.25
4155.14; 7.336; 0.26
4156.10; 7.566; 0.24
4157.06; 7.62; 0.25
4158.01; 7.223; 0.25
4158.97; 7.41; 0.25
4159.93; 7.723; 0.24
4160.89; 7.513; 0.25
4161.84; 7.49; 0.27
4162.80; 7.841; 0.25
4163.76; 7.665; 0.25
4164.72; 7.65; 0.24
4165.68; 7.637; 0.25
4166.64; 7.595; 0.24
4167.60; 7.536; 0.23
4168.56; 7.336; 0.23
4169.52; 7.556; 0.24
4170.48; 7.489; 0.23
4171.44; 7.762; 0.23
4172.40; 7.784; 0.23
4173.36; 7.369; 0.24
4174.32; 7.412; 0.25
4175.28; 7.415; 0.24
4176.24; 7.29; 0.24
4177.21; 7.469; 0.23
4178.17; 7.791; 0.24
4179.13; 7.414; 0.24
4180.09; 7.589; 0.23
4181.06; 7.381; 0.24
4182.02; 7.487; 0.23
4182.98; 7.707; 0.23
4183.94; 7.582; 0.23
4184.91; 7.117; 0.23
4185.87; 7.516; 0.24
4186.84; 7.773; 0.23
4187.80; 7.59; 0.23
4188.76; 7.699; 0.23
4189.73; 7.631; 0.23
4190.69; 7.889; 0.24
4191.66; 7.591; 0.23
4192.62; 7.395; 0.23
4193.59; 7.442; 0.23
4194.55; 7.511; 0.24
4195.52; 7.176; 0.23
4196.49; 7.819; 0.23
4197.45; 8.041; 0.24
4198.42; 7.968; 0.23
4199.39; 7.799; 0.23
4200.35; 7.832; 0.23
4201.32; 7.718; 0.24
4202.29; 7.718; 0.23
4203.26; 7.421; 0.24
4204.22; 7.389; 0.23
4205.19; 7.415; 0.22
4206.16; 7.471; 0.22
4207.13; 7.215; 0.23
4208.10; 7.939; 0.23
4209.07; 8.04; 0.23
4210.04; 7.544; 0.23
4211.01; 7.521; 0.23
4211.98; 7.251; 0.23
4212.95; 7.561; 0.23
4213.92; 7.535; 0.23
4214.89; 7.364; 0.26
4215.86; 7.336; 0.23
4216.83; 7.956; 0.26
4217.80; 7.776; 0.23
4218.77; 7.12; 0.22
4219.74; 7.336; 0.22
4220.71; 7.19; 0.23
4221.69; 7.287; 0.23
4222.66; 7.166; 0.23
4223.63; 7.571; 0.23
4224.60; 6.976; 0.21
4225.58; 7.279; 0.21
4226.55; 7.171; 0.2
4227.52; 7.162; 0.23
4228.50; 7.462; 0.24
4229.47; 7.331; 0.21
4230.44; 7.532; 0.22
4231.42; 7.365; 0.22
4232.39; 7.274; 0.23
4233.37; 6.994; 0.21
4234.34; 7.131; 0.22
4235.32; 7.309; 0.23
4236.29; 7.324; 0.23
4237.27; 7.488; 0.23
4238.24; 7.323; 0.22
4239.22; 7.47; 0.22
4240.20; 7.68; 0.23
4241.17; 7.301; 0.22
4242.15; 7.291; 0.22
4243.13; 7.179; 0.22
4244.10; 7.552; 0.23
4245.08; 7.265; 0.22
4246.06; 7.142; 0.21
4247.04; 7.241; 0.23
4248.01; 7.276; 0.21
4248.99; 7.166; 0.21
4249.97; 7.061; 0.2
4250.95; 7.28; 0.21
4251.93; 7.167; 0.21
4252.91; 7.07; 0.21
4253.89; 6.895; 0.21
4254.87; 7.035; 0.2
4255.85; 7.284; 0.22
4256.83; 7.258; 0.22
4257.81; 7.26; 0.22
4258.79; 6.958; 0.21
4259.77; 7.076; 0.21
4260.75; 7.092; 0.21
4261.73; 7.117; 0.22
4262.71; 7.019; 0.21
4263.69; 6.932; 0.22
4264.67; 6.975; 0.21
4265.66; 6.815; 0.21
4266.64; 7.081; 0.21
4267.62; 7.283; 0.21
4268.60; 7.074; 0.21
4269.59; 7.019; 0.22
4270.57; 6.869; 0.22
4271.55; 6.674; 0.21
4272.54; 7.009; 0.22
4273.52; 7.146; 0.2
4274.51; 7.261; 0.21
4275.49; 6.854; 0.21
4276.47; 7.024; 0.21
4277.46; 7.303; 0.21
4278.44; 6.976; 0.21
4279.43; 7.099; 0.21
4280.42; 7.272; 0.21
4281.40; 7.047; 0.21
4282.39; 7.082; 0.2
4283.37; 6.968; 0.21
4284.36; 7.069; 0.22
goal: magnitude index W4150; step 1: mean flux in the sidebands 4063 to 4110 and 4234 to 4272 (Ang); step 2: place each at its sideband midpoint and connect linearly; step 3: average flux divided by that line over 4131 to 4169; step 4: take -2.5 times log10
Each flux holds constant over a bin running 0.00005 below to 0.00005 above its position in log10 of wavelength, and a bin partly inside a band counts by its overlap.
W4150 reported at -0.21 mag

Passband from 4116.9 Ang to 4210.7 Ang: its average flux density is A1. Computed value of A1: 7.41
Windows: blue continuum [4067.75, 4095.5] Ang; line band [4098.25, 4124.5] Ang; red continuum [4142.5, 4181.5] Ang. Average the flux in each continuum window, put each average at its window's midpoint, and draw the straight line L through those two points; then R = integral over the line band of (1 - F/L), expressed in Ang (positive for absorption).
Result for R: 8.29 Ang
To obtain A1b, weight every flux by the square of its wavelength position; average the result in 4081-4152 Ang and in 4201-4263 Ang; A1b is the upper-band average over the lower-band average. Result 1.32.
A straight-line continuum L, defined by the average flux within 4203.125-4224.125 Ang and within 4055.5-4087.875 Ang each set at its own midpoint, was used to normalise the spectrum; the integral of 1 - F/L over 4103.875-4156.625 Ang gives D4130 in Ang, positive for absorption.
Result 5.7 Ang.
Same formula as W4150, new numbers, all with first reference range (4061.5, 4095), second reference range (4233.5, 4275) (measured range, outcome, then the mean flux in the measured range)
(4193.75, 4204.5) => -0.10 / 7.67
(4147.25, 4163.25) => -0.10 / 7.49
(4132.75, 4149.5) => -0.10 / 7.44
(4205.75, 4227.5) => -0.06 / 7.43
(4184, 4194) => -0.09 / 7.56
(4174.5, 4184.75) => -0.09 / 7.49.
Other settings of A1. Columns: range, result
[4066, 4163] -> 6.24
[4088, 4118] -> 4.22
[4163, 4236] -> 7.5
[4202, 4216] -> 7.52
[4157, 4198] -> 7.56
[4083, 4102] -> 4.6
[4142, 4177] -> 7.5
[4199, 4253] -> 7.39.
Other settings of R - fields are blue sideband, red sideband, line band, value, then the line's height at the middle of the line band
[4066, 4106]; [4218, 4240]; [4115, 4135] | -2.6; 5.98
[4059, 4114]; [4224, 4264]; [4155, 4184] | -4.8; 6.47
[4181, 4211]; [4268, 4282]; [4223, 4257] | 0.1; 7.29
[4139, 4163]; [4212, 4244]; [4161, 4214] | -1.1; 7.42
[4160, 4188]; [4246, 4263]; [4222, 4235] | 0.0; 7.27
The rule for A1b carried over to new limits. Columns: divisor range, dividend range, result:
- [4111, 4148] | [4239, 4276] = 1.11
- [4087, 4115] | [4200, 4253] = 1.90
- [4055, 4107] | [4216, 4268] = 1.32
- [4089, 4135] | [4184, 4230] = 1.51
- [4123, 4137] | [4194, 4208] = 1.10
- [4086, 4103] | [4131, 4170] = 1.84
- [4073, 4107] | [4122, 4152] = 1.49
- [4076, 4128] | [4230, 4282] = 1.47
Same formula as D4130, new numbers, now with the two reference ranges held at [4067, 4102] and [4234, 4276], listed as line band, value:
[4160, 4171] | -2.0 Ang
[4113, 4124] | -0.2 Ang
